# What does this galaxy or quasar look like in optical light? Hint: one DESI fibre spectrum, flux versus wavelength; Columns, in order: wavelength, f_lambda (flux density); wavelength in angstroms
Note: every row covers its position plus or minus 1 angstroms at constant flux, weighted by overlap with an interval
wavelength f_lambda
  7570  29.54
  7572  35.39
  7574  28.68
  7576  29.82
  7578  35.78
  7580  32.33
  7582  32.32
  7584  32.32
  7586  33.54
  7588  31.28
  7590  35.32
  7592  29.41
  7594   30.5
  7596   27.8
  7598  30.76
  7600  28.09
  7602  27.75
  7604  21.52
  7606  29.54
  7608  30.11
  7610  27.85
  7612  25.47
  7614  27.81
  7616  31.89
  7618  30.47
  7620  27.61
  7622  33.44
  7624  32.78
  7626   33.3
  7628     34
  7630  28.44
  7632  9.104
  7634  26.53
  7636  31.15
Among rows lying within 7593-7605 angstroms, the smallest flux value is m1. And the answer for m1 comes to 21.52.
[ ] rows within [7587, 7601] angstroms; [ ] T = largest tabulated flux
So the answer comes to 35.32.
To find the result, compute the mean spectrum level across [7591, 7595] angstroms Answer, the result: 30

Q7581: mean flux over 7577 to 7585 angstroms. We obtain 33.2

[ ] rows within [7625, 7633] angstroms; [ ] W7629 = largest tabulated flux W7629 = 34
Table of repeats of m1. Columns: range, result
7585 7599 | 27.8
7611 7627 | 25.47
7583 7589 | 31.28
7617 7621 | 27.61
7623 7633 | 9.104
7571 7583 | 28.68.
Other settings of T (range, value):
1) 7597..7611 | 30.76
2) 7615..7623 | 33.44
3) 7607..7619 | 31.89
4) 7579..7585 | 32.33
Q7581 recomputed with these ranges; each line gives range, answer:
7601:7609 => 27.2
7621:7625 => 33.1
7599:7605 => 25.8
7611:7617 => 28.4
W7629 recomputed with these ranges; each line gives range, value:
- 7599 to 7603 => 28.09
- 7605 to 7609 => 30.11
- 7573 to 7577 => 29.82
